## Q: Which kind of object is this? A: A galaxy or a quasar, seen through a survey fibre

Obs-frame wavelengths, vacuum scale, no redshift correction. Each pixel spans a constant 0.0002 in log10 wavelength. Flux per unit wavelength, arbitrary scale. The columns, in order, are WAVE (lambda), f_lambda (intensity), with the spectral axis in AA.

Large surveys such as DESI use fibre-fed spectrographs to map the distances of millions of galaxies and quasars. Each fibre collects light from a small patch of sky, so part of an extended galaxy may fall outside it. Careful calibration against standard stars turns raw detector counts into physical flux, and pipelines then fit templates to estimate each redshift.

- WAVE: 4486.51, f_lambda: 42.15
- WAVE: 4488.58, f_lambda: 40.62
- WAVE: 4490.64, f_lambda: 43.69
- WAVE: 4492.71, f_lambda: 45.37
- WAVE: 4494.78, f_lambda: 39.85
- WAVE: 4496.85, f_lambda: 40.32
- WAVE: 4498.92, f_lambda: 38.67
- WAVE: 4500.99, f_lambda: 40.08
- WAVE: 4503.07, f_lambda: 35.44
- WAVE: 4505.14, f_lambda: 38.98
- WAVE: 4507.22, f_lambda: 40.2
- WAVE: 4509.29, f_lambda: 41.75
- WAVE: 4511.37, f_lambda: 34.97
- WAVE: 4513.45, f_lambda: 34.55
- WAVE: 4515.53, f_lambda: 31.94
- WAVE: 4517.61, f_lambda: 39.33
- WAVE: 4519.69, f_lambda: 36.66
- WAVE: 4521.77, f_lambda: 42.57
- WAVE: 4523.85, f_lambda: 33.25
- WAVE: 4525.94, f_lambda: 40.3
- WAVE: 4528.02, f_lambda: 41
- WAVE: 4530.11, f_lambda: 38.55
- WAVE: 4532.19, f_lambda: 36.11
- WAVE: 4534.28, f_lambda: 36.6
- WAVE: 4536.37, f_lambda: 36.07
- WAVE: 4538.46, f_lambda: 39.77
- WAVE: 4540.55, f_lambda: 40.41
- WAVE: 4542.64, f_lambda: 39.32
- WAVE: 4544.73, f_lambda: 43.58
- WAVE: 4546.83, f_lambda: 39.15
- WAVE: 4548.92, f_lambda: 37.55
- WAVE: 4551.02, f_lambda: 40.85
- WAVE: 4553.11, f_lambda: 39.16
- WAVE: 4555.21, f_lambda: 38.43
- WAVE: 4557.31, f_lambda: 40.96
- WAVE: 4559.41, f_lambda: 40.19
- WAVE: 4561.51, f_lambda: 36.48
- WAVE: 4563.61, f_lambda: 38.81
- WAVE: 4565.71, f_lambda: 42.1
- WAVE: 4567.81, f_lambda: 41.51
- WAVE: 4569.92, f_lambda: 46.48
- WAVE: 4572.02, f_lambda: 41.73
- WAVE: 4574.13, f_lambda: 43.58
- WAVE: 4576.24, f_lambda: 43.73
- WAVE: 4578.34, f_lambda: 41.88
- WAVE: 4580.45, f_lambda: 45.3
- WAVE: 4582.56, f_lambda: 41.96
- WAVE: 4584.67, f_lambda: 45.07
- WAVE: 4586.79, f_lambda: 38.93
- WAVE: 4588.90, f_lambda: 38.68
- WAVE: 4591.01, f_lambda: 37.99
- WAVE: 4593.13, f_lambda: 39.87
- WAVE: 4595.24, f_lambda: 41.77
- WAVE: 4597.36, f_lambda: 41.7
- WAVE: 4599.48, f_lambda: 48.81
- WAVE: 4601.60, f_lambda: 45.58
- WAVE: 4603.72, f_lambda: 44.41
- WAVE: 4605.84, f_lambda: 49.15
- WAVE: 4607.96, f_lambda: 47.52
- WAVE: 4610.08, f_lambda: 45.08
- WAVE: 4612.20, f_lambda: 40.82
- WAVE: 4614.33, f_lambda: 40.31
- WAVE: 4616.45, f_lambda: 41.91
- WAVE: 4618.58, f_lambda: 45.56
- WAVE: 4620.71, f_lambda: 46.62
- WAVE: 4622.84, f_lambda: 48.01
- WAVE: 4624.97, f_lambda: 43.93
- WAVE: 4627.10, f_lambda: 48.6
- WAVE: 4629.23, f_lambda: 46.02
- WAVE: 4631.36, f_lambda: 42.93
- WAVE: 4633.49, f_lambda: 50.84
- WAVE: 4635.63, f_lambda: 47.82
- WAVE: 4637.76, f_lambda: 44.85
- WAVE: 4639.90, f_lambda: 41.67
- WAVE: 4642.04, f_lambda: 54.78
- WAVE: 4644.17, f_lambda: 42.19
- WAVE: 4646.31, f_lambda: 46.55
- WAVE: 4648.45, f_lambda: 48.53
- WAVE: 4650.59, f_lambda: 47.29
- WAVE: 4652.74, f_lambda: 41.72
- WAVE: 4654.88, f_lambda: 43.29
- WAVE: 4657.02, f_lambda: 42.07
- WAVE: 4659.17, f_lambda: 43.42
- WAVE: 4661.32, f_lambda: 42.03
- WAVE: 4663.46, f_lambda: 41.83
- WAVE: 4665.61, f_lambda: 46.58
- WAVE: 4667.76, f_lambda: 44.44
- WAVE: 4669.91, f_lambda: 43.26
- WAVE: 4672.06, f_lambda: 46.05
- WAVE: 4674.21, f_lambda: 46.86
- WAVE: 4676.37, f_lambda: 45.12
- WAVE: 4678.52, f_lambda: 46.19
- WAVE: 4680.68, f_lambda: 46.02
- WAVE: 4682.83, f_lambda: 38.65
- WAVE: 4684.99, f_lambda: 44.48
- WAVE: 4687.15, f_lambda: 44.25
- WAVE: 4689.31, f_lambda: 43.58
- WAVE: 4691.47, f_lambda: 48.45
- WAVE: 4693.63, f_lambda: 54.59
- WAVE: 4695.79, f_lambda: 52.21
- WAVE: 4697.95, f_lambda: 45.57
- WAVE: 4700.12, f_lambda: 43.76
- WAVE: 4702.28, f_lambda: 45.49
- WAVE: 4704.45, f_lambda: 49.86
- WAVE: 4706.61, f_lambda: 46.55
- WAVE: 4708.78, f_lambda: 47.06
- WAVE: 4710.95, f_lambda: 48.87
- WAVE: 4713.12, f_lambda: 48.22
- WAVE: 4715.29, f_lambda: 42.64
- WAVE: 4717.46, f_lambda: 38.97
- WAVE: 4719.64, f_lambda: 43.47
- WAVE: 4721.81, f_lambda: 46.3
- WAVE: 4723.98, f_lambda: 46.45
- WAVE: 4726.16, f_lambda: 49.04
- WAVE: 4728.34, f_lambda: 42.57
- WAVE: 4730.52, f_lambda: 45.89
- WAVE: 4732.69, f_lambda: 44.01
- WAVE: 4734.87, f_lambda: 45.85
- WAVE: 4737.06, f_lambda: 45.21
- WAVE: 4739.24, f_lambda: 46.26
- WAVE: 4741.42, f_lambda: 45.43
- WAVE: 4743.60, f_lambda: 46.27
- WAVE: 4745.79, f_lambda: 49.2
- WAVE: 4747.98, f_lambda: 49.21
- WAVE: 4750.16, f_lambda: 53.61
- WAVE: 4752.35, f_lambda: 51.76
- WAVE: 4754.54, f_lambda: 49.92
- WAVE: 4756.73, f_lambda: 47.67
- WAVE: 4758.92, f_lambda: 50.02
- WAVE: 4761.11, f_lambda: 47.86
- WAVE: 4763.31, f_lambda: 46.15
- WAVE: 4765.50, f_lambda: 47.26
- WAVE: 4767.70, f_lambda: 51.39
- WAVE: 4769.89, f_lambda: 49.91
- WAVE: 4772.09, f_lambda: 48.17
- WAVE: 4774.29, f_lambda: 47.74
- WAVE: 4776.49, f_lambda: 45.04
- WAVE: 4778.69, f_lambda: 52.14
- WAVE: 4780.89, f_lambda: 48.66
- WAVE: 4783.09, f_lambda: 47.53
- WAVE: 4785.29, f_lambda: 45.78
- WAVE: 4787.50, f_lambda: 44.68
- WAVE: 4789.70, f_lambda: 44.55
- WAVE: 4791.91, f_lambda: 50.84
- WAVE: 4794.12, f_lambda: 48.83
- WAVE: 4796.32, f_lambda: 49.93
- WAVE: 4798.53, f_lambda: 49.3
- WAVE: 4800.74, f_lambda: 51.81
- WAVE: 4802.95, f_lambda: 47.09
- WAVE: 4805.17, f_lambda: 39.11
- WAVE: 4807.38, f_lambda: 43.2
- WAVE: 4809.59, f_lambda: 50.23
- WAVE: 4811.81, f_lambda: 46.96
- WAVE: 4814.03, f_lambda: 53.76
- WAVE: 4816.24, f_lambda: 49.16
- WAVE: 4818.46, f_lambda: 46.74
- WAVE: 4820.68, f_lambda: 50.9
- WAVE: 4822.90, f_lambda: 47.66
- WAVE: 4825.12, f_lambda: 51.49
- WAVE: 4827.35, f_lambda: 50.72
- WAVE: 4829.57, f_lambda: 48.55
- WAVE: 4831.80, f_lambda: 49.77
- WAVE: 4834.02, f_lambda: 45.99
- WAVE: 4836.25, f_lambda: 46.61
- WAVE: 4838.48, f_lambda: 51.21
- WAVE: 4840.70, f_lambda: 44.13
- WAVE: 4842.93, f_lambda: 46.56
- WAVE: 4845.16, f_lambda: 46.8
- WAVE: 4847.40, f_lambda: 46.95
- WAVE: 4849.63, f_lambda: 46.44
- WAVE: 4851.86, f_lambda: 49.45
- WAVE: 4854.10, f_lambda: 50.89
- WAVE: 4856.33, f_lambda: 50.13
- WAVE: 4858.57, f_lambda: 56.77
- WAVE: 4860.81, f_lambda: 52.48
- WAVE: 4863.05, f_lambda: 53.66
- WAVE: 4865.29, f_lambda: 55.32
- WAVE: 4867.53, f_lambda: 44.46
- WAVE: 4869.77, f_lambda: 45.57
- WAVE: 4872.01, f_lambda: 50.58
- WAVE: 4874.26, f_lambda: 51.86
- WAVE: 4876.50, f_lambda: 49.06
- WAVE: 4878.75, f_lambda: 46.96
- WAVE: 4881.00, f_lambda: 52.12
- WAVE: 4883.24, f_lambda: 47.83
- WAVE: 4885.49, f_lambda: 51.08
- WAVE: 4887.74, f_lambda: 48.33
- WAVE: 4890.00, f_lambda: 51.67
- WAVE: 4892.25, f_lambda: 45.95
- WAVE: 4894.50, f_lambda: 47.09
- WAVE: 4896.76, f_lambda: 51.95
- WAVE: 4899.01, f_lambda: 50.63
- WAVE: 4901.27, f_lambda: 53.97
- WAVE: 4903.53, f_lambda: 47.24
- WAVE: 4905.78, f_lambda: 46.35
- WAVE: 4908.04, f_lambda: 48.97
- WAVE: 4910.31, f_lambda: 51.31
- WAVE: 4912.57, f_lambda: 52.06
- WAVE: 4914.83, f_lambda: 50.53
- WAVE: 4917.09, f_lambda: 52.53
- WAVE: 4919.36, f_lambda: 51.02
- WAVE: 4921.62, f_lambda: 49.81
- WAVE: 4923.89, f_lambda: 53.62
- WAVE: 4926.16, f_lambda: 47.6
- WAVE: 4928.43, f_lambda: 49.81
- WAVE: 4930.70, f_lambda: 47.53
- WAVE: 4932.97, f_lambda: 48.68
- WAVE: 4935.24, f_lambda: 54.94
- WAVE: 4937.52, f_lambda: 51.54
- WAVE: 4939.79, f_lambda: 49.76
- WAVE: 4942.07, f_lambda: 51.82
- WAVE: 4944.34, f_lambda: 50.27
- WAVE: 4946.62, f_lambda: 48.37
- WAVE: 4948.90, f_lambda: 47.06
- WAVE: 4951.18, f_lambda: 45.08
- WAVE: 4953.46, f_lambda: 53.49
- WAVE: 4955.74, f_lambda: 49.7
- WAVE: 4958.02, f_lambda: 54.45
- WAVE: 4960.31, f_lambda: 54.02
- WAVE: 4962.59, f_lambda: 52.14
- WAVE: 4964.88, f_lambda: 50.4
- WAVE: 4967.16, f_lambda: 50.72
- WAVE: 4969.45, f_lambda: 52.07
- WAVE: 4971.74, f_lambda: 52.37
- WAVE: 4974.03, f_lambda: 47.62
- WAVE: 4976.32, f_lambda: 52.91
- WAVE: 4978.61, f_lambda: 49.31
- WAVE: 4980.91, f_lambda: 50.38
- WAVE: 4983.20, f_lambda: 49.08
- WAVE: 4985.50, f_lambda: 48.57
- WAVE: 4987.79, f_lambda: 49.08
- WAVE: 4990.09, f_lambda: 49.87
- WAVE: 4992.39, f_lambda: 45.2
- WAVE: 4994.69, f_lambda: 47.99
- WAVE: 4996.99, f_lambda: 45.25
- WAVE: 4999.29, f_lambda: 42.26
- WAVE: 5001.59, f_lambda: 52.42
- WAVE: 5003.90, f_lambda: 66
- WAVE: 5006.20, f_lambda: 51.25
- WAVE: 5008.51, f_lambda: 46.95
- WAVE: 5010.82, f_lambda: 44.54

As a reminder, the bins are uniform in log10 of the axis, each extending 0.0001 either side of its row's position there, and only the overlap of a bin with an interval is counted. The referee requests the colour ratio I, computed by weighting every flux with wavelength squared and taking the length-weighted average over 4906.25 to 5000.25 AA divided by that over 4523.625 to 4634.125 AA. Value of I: 1.39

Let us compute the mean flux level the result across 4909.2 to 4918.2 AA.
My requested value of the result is 51.7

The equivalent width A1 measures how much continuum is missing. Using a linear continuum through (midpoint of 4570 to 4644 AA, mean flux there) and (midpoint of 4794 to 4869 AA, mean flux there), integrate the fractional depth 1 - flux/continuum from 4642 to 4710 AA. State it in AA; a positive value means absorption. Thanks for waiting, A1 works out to 0.3 AA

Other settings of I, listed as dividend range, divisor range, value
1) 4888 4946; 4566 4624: 1.32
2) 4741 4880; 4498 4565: 1.43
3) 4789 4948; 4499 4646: 1.34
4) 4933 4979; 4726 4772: 1.16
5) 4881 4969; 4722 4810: 1.13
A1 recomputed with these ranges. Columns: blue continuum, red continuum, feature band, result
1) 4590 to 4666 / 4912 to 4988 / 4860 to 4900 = -0.4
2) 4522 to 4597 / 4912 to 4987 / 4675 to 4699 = -1.5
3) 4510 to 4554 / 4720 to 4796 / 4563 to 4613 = -3.1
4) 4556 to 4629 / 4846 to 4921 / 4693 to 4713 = -1.0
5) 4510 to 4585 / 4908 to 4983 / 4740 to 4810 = -3.3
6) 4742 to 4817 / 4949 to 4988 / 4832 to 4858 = 0.6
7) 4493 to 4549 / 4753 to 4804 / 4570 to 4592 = -0.7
